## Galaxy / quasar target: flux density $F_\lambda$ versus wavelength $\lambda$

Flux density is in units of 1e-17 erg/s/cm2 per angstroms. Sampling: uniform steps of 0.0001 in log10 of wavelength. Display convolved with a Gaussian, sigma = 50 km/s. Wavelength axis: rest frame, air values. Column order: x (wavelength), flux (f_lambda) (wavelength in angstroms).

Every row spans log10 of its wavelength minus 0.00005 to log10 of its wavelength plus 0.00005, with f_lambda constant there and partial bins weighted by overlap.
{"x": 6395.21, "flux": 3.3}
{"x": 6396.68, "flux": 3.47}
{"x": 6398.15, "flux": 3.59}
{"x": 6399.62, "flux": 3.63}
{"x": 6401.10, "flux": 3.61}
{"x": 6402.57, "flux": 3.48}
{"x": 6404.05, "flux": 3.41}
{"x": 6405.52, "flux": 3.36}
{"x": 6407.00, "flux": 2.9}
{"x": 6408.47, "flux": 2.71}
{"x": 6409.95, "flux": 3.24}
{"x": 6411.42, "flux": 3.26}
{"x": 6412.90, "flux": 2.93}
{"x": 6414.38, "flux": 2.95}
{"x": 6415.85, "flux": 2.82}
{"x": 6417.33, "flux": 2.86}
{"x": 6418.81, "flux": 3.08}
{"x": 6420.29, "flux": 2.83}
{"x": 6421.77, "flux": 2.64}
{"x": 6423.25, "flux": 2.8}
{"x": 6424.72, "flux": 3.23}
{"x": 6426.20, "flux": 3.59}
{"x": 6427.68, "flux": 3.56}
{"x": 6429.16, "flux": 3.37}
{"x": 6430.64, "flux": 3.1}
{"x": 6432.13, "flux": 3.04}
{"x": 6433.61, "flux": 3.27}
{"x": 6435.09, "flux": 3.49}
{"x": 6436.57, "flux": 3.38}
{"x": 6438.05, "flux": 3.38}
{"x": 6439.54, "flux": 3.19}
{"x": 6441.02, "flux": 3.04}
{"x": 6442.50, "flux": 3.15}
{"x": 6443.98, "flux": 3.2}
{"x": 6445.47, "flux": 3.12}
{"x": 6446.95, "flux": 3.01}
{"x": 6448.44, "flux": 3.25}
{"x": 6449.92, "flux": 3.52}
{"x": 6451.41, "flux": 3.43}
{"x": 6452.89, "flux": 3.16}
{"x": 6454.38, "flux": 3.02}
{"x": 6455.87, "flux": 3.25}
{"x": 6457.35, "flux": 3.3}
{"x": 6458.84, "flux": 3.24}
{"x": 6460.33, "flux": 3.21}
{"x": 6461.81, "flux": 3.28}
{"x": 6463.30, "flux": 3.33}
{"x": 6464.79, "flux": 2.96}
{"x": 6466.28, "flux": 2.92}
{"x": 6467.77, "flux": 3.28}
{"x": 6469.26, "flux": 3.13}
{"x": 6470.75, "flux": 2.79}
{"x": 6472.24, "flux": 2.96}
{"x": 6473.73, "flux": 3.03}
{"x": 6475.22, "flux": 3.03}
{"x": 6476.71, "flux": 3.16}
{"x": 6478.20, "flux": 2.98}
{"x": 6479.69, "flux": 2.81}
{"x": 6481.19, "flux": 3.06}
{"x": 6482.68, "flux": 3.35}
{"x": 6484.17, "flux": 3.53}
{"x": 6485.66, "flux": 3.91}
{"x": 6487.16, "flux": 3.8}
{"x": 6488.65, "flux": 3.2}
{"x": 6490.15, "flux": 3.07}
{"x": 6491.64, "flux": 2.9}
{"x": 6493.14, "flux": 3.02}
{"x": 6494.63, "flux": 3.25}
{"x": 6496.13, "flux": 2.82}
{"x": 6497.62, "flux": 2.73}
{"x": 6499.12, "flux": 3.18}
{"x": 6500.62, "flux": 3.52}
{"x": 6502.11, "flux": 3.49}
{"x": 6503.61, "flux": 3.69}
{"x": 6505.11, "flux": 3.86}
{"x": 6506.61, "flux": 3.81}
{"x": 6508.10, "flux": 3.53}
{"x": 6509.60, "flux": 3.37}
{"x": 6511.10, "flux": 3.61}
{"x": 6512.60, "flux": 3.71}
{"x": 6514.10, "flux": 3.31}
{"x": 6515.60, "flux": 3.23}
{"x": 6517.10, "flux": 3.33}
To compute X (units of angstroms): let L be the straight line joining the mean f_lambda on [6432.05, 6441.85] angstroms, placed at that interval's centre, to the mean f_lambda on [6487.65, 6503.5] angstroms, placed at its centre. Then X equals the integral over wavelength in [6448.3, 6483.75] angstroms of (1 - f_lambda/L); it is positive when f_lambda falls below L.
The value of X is 0.7 angstroms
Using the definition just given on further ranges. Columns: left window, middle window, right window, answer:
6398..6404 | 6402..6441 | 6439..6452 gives 2.8 angstroms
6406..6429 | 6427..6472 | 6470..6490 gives -1.3 angstroms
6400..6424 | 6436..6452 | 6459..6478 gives -0.8 angstroms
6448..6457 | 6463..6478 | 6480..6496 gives 1.0 angstroms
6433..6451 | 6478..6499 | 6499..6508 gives 2.1 angstroms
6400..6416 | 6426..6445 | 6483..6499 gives -0.5 angstroms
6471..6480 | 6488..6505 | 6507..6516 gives 0.5 angstroms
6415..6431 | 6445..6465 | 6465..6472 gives -1.3 angstroms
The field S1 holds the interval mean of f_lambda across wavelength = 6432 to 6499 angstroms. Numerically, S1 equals 3.18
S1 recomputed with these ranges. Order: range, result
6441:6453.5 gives 3.22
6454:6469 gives 3.18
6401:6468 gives 3.17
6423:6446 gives 3.26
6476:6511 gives 3.31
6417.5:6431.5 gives 3.12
